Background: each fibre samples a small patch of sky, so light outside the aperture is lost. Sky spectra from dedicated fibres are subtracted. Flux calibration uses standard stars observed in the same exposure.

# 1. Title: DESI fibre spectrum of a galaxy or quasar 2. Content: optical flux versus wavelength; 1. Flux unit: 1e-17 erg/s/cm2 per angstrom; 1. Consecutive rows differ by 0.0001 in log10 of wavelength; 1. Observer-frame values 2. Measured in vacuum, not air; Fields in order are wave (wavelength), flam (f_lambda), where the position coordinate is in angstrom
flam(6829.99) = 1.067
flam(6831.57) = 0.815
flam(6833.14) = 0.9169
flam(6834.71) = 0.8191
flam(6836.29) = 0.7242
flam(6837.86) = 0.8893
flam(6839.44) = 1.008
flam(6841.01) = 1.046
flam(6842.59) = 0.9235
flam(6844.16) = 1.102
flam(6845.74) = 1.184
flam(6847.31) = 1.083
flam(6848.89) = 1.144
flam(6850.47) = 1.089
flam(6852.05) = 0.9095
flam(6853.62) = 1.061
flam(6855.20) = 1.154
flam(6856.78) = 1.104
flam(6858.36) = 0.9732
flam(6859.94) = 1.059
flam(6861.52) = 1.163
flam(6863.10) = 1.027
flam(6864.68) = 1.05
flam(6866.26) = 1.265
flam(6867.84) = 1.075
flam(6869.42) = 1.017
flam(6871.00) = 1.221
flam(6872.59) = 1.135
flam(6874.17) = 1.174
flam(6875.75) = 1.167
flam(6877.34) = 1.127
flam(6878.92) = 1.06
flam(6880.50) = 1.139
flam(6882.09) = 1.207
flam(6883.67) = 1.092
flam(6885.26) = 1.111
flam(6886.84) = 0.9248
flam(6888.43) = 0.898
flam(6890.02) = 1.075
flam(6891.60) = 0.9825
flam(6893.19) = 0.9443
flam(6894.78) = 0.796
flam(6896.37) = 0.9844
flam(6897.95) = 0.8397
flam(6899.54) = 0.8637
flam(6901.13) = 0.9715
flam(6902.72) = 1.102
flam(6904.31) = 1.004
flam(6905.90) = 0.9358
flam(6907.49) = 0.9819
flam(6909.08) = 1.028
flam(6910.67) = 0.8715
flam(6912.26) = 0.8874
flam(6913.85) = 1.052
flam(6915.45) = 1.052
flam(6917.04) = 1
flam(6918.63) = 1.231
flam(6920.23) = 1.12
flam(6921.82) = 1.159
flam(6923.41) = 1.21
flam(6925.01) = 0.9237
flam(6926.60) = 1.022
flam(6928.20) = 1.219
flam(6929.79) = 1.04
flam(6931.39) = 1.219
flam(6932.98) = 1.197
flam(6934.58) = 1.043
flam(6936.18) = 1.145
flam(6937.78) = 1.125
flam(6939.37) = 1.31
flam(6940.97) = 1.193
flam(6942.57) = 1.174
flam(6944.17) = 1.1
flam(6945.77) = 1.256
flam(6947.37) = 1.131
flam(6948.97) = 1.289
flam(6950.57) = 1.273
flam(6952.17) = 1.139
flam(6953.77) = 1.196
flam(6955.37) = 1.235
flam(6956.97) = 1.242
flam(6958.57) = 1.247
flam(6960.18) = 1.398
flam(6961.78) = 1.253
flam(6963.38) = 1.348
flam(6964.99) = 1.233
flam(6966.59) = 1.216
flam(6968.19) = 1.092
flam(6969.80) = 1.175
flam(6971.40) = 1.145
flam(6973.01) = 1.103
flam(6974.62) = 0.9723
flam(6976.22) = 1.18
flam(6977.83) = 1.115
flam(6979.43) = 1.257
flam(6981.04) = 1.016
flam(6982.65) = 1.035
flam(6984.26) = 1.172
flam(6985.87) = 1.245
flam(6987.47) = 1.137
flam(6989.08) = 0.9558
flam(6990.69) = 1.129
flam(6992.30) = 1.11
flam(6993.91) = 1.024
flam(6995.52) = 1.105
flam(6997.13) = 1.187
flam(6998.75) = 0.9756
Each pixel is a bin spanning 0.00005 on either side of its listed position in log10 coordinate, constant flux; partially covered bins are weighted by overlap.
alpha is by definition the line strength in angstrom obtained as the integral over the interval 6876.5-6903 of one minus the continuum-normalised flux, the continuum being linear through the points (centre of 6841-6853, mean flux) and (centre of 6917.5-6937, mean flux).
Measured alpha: 2.2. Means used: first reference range 1.06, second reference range 1.12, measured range 1.01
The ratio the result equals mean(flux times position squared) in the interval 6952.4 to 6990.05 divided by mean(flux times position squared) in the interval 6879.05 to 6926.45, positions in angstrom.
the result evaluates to 1.18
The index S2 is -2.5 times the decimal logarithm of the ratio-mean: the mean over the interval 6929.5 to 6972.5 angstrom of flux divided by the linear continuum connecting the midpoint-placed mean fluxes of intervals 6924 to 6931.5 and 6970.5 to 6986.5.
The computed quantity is -0.10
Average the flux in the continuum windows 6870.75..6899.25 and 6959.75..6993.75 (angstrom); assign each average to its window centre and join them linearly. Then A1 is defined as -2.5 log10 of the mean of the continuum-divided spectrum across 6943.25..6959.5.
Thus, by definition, -0.08 mag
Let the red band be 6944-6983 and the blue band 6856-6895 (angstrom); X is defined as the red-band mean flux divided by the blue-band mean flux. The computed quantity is 1.11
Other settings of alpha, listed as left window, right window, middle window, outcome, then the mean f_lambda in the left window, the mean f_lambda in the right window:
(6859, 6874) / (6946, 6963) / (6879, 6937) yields 6.9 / 1.11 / 1.24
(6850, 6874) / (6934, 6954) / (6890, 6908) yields 2.9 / 1.09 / 1.18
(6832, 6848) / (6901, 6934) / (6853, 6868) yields -1.6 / 0.966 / 1.06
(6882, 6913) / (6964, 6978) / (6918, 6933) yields -1.4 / 0.97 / 1.14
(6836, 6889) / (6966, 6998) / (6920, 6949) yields -1.3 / 1.07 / 1.12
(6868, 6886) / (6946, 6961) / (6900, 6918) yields 2.9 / 1.13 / 1.24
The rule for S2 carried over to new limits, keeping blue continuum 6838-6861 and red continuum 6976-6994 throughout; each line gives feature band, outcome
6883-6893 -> 0.07 mag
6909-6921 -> 0.06 mag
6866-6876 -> -0.08 mag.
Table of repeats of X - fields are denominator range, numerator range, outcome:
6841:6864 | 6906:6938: 1.00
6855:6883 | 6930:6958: 1.07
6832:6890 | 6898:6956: 1.04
